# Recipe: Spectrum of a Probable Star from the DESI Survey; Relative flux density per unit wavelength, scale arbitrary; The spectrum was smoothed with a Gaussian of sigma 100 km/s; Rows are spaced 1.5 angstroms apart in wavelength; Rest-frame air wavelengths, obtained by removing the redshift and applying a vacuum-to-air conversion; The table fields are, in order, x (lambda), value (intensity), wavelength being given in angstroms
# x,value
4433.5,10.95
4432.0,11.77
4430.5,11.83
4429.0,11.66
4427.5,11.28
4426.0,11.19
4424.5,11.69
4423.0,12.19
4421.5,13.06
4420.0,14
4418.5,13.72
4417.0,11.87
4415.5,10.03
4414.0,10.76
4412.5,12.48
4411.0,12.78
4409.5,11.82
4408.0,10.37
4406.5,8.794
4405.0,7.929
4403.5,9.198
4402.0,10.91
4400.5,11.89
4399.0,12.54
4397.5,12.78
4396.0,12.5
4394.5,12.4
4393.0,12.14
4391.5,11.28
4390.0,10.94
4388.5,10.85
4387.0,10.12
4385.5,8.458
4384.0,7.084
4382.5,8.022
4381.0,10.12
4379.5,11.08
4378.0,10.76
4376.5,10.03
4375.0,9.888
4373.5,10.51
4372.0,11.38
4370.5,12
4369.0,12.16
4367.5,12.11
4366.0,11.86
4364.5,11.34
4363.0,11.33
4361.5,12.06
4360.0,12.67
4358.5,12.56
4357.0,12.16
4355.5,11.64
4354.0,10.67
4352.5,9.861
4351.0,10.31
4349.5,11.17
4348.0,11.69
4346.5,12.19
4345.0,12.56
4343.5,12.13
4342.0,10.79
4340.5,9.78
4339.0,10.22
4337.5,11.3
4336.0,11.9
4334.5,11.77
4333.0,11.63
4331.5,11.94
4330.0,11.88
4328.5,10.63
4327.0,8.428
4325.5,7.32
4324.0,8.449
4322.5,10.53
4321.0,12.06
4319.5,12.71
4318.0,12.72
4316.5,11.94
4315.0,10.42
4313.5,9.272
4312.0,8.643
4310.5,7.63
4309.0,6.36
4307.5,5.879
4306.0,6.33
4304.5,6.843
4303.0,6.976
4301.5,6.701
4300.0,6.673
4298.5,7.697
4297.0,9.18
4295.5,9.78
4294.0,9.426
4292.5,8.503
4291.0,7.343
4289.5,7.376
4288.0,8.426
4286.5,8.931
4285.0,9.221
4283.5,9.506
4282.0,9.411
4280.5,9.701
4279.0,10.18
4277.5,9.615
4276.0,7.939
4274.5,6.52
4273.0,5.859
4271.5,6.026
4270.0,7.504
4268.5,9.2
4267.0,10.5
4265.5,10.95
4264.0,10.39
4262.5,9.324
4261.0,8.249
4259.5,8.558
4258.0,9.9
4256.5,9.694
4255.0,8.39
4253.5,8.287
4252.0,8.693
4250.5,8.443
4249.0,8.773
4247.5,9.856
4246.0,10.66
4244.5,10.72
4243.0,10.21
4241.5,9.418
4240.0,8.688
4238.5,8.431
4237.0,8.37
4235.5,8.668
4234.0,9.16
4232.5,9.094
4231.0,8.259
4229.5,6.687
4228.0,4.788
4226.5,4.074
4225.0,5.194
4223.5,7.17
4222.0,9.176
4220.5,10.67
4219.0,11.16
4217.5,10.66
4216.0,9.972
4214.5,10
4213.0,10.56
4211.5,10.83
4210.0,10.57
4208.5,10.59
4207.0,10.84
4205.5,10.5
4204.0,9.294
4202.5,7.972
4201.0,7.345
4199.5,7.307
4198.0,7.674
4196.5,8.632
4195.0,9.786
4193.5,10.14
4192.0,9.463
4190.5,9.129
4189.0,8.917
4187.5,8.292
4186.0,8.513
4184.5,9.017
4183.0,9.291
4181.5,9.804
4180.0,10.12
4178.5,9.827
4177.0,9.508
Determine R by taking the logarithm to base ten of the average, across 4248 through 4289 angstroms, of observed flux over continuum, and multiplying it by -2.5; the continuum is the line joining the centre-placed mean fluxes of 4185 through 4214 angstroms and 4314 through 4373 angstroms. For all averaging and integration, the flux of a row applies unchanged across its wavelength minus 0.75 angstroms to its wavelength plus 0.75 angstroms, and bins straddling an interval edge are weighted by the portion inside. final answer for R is 0.16 mag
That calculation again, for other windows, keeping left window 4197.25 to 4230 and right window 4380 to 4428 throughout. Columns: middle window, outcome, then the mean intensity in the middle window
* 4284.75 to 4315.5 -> 0.23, 7.94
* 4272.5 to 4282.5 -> 0.13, 8.5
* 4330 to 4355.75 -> -0.09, 11.3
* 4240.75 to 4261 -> -0.01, 9.31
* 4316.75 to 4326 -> -0.07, 10.8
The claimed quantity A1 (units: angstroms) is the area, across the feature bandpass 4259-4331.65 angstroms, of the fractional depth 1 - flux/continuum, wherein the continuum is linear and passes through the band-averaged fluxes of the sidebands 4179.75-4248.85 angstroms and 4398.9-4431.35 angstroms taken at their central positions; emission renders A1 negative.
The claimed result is 8.2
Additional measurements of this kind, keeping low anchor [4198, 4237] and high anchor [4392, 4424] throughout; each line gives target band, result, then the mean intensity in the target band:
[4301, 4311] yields 3.4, 6.65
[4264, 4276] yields 1.7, 8.22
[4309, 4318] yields 0.6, 9.57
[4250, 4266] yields 0.4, 9.15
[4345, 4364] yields -1.3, 11.6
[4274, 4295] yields 2.2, 8.76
